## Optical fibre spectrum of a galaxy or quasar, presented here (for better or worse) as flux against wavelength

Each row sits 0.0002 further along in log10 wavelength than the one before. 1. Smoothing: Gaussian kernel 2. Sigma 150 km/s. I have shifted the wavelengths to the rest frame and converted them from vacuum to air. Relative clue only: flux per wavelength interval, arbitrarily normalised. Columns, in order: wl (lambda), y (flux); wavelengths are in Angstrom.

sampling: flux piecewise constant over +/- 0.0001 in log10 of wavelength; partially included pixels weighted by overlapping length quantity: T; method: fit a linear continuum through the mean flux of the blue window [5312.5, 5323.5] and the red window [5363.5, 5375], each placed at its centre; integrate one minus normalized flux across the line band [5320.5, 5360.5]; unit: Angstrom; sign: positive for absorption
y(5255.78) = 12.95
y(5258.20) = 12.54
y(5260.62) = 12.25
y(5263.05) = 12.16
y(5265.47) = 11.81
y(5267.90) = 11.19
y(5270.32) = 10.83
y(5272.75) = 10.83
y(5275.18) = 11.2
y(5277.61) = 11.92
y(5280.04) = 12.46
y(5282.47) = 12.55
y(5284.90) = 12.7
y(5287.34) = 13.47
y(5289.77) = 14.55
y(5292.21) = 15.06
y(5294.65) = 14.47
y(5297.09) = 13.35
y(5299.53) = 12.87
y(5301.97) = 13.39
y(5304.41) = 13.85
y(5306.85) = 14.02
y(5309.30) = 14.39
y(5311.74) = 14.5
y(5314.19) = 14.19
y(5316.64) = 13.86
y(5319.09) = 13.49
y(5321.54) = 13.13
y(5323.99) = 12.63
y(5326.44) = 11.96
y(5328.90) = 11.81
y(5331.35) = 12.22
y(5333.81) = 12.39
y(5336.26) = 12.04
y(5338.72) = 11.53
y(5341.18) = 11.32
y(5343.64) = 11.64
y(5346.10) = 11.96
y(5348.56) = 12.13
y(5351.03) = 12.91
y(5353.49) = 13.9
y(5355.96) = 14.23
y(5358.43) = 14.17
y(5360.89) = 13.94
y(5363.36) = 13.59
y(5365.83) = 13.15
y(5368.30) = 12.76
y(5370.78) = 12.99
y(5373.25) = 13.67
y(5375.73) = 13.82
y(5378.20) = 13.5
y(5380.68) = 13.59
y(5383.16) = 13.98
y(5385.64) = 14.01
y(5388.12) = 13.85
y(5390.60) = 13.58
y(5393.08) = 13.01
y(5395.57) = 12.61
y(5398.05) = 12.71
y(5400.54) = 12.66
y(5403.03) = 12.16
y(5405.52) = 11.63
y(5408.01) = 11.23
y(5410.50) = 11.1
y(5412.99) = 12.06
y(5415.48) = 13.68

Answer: 2.7 Angstrom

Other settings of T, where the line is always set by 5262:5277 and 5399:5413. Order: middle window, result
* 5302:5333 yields -4.9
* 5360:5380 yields -3.0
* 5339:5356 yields -1.2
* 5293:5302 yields -1.7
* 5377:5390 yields -2.3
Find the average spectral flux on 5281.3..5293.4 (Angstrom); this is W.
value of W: 13.7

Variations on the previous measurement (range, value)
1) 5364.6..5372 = 13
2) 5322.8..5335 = 12.2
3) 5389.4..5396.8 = 13.1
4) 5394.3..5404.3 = 12.5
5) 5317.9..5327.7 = 12.8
